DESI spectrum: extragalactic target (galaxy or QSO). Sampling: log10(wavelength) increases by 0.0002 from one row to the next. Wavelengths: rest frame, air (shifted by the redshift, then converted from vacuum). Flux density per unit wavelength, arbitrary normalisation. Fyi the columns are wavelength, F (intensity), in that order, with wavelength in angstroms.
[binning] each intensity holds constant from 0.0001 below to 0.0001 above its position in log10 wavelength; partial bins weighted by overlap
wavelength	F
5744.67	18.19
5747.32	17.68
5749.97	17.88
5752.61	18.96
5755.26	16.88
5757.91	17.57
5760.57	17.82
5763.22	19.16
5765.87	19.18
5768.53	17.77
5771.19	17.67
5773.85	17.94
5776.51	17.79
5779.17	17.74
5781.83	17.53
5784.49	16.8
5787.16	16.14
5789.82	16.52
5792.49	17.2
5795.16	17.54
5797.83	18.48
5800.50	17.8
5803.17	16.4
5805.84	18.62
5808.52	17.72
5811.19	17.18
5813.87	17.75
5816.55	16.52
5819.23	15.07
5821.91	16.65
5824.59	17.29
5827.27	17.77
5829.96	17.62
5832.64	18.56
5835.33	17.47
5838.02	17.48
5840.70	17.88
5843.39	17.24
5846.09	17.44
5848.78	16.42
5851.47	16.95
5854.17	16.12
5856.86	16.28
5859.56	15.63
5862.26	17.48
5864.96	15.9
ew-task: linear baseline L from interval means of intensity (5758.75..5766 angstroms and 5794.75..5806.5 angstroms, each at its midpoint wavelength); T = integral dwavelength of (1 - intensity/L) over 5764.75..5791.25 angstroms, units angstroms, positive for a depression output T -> 1.1 angstroms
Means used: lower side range 18.6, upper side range 17.7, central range 17.5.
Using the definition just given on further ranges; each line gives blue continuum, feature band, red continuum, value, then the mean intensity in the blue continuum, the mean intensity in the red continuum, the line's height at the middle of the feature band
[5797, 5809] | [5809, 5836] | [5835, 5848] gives 0.64 angstroms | 17.8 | 17.5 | 17.6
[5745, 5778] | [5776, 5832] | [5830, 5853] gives 1.45 angstroms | 18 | 17.4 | 17.7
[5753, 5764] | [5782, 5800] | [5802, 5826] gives 0.21 angstroms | 17.9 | 17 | 17.4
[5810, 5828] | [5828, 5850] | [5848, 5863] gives -1.18 angstroms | 16.9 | 16.4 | 16.6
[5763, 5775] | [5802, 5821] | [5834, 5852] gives 0.72 angstroms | 18.3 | 17.3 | 17.7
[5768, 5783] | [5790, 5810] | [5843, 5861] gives -0.29 angstroms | 17.7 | 16.5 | 17.4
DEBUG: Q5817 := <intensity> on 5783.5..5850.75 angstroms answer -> 17.3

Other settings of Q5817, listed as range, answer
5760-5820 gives 17.5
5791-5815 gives 17.6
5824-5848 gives 17.6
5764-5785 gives 17.9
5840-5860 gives 16.8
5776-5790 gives 17.1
